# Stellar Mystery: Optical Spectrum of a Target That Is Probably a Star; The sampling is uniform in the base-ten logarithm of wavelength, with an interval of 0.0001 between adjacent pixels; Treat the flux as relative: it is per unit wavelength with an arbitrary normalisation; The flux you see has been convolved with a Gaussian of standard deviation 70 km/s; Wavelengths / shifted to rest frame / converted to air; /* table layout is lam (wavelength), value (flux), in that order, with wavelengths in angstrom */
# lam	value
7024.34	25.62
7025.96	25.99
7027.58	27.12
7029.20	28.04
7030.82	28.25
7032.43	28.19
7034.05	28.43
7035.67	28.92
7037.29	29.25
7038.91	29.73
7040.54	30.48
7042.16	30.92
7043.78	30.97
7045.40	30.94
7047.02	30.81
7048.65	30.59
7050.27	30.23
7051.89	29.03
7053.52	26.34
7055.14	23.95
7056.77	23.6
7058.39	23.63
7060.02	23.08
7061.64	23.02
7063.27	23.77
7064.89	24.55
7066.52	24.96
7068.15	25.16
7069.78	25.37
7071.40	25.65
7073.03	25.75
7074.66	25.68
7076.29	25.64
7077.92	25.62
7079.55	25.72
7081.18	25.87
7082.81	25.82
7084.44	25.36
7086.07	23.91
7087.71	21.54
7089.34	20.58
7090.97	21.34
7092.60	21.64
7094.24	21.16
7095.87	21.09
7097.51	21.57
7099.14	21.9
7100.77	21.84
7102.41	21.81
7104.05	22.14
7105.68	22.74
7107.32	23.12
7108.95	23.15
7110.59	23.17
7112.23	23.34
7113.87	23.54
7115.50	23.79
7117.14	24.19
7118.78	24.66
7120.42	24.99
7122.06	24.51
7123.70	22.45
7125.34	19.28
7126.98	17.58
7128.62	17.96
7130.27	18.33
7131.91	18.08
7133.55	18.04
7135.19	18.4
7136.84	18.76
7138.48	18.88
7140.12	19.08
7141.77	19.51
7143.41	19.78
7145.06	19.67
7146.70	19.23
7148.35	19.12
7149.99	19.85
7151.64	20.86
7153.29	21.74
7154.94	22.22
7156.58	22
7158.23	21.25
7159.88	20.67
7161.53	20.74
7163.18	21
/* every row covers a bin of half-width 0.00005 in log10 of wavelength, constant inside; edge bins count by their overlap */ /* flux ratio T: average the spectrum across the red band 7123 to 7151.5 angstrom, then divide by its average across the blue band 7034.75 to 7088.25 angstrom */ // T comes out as 0.72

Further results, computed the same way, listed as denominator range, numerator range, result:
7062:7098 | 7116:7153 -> 0.84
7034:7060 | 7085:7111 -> 0.78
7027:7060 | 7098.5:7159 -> 0.74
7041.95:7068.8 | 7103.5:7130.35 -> 0.84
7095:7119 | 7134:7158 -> 0.88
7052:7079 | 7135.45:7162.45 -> 0.81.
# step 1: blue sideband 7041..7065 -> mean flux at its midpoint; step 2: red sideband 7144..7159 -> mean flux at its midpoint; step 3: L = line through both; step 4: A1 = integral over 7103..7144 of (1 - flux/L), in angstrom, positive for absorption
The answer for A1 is 2.5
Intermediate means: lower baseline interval 27.2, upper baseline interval 20.6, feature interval 21.2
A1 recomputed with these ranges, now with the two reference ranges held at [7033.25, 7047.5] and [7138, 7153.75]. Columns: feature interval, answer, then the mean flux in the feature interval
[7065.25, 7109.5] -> 3.3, 23.6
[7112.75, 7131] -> 0.1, 22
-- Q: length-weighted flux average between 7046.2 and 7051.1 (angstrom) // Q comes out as 30.6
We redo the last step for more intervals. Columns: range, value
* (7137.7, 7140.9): 19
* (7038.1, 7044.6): 30.5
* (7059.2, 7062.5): 23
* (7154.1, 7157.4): 22.1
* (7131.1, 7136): 18.2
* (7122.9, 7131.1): 19.1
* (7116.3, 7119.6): 24.4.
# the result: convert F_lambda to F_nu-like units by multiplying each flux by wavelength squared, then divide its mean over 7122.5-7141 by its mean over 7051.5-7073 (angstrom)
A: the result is 0.78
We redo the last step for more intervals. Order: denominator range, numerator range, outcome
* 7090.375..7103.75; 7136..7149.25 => 0.90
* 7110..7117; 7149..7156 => 0.91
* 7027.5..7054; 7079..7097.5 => 0.79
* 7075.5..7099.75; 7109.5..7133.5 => 0.94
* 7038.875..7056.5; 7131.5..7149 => 0.67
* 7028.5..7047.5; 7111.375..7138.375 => 0.73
